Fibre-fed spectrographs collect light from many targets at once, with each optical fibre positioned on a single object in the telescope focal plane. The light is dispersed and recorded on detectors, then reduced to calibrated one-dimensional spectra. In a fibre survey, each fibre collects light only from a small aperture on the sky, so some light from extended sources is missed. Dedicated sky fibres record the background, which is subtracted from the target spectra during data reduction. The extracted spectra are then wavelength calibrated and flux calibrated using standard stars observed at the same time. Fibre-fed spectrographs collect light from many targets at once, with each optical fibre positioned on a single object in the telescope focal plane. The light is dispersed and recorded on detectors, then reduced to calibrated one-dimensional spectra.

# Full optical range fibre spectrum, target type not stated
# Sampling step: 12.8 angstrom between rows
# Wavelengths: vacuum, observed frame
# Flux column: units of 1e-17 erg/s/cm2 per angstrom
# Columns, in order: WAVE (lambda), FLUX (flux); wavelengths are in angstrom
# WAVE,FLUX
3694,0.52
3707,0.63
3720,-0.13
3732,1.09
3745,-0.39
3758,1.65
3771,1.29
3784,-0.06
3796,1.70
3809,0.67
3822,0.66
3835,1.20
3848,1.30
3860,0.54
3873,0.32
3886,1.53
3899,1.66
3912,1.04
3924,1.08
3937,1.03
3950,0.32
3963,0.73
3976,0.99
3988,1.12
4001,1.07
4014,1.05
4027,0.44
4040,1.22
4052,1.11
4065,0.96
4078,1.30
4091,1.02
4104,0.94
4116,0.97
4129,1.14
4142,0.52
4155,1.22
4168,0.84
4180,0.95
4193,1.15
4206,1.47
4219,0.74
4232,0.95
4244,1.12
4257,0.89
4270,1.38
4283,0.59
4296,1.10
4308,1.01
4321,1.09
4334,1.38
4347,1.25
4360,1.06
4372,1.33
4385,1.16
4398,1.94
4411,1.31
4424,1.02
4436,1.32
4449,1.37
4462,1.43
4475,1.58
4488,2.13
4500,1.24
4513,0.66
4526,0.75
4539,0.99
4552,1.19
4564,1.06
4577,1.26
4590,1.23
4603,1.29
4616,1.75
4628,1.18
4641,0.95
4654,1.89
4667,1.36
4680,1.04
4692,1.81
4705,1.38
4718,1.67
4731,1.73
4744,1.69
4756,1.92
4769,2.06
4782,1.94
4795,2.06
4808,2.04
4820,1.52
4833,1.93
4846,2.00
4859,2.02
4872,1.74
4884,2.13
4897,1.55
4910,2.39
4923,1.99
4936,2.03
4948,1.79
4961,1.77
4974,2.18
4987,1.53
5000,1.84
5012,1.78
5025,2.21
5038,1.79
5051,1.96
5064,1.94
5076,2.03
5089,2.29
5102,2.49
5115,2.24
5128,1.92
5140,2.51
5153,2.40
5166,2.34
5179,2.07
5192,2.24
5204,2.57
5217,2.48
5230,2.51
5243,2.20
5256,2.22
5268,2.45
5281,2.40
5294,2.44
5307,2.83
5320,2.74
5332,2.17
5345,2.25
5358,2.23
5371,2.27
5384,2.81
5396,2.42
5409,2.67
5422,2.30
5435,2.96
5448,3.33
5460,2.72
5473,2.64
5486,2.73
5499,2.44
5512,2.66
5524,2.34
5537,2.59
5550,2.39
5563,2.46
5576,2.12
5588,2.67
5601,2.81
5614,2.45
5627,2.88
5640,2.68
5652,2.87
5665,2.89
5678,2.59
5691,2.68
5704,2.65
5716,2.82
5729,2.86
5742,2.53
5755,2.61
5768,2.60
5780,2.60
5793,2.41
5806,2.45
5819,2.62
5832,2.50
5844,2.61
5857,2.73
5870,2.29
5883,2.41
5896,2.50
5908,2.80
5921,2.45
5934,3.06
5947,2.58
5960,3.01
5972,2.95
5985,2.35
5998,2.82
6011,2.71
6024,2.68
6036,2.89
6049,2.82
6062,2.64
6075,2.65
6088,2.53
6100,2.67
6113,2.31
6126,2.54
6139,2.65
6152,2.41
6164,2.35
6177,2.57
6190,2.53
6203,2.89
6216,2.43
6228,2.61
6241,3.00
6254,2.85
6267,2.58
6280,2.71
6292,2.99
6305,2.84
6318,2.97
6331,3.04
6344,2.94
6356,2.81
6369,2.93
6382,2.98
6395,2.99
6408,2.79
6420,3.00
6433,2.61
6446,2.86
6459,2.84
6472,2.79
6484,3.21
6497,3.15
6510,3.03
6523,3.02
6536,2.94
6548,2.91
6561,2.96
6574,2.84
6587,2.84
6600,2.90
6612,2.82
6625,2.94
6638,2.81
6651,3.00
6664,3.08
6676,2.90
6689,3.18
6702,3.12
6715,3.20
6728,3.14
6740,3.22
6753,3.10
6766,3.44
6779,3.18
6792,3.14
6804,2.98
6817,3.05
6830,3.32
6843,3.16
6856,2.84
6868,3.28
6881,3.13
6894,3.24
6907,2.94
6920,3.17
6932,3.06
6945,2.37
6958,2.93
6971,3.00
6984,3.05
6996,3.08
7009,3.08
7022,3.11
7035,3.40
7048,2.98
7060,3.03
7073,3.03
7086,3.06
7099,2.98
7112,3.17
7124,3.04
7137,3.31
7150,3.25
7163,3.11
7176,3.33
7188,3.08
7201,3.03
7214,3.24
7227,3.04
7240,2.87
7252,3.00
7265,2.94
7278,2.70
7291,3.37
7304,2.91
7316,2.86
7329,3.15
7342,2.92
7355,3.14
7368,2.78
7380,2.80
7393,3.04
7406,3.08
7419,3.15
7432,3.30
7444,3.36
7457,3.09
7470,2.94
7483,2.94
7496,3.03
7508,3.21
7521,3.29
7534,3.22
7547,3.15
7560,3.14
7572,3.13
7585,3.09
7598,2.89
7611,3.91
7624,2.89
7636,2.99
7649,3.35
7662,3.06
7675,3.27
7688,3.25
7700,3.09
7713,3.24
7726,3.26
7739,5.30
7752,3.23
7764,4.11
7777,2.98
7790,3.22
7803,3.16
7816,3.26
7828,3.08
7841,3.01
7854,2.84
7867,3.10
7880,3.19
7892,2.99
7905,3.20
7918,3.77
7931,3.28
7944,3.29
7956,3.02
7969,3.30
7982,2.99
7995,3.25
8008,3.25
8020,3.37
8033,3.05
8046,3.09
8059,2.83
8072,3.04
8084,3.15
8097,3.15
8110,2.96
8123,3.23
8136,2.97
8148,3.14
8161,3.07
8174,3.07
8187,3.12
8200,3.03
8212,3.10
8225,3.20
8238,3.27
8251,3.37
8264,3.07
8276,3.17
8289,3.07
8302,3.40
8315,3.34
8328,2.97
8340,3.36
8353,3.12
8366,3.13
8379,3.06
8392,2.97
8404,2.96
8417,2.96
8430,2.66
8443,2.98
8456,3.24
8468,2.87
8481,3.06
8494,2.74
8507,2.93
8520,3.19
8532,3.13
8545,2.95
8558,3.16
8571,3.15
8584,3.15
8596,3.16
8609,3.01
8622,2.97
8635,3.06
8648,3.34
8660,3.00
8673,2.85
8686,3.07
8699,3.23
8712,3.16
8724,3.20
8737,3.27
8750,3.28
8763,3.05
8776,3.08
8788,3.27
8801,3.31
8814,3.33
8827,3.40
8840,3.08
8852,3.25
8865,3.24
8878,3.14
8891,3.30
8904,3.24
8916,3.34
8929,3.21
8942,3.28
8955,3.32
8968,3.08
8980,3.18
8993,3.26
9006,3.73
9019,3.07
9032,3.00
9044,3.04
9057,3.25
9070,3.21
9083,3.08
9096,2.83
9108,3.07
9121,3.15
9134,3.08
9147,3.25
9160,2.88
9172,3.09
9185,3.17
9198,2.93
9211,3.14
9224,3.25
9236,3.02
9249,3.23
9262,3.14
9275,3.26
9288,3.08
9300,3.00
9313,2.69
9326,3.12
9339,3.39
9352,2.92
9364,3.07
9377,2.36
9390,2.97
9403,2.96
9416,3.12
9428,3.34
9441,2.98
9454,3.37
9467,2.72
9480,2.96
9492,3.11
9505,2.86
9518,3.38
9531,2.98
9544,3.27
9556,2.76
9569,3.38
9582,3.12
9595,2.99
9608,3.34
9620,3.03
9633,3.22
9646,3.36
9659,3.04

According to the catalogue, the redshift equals 0.179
